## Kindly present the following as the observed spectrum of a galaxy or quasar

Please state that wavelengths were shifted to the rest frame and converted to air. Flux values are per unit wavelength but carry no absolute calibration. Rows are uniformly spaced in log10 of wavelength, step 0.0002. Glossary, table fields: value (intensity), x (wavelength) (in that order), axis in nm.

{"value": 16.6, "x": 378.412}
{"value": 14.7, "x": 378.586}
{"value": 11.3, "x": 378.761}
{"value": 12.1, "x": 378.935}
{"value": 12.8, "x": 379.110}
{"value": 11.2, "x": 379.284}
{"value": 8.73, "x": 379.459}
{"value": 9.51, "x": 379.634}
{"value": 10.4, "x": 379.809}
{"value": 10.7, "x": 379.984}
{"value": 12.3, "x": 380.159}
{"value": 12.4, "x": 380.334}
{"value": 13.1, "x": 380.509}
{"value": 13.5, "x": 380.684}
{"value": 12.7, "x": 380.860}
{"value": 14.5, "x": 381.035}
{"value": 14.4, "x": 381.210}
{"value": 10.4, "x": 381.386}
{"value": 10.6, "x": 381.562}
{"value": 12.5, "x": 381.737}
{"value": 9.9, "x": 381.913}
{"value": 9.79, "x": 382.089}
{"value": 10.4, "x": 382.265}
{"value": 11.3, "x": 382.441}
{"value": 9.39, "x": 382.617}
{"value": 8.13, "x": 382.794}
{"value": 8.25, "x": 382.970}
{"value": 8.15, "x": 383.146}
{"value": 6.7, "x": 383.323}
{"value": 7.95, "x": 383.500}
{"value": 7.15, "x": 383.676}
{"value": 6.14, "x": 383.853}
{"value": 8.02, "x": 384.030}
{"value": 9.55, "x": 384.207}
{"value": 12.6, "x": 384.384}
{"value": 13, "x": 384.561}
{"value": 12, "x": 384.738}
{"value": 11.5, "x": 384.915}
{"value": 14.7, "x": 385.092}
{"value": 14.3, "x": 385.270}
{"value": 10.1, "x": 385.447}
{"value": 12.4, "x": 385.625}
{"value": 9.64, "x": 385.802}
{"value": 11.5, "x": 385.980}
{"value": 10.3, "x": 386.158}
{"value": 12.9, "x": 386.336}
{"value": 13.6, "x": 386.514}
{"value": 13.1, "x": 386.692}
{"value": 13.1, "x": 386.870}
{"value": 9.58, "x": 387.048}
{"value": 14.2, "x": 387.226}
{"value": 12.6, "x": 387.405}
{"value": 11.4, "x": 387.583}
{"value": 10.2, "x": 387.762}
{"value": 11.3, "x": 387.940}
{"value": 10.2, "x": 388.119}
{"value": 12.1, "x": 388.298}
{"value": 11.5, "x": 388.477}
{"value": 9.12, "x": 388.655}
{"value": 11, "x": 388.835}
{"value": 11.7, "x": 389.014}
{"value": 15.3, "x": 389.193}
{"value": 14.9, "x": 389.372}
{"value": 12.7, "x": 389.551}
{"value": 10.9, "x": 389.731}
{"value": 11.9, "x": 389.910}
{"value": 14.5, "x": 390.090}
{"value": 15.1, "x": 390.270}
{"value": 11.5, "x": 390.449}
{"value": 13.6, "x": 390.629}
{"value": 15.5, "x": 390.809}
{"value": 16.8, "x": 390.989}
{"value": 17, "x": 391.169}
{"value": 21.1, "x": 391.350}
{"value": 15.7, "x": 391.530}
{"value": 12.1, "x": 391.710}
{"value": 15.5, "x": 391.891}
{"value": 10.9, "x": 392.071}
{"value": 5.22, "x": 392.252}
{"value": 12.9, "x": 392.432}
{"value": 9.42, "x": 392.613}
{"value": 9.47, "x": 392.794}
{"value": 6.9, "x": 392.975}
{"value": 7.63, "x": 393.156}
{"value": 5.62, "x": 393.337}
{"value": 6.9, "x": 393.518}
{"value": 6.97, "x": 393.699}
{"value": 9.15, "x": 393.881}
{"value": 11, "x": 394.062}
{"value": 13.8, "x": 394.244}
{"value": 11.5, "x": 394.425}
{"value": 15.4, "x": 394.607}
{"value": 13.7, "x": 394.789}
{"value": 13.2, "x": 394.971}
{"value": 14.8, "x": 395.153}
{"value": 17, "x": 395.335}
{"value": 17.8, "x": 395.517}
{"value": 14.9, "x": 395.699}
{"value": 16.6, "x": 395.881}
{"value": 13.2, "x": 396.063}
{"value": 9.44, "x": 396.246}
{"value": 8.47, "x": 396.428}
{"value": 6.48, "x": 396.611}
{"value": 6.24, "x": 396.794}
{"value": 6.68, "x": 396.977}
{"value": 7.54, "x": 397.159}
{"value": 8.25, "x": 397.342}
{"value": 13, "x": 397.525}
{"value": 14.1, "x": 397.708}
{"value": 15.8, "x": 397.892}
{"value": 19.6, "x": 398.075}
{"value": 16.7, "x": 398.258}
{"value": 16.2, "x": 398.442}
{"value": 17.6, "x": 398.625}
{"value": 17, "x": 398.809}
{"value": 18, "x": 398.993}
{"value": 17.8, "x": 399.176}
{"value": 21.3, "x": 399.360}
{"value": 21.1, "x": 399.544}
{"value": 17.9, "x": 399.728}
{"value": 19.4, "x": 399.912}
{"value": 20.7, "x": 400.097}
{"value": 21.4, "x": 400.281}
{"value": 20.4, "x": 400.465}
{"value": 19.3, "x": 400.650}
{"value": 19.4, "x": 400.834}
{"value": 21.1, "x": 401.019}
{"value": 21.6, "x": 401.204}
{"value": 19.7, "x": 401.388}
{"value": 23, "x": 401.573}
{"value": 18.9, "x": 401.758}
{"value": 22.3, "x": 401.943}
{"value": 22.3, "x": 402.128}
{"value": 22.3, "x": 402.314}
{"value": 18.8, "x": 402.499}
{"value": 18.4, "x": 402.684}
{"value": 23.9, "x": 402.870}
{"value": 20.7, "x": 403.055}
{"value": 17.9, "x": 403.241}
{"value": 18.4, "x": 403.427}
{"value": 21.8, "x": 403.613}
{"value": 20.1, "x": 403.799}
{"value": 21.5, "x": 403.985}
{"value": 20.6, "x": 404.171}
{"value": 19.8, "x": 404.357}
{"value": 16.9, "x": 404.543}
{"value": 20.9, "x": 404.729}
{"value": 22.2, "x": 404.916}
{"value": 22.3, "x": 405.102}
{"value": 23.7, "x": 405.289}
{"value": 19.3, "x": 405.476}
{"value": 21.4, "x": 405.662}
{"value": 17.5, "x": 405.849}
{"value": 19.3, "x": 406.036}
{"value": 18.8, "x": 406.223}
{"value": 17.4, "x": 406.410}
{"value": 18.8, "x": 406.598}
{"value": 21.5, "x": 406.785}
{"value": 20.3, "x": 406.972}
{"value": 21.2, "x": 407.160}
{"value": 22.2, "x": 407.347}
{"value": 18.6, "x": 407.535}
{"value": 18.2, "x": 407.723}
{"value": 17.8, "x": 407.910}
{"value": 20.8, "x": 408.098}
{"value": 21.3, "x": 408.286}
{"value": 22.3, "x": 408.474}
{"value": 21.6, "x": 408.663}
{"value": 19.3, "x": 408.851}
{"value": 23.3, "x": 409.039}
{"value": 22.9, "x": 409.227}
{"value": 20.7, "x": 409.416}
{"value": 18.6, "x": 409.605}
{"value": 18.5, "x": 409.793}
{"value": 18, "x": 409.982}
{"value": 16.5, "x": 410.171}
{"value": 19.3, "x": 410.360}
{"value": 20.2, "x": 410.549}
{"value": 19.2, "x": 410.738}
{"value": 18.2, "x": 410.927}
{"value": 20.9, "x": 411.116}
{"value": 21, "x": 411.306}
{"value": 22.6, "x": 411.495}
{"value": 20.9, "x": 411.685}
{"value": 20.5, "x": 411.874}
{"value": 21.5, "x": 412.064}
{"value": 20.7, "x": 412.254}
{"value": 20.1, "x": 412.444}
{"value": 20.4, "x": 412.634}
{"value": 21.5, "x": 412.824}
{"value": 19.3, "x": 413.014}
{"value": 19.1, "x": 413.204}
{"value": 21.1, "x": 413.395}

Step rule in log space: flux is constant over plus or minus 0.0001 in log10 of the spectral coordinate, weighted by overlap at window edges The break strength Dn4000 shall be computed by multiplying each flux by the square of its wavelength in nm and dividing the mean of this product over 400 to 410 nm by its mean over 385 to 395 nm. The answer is 1.83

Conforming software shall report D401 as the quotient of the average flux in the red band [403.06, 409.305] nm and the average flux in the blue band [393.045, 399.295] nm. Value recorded 1.6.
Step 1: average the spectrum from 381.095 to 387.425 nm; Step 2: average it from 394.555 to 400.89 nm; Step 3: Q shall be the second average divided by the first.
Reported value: 1.41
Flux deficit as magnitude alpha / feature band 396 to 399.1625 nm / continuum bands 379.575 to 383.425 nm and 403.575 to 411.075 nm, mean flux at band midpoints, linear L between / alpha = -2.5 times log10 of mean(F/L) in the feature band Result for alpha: 0.29 mag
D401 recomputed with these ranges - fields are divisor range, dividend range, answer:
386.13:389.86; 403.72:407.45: 1.69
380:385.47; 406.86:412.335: 1.87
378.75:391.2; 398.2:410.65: 1.73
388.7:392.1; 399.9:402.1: 1.47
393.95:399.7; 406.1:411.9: 1.43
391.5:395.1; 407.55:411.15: 1.87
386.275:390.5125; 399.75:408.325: 1.65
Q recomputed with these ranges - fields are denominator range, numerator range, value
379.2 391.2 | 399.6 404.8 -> 1.76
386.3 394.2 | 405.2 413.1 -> 1.69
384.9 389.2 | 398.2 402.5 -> 1.67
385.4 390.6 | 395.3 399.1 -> 1.11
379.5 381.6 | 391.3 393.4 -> 0.91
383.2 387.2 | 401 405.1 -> 1.89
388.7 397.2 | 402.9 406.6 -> 1.67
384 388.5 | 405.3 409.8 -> 1.71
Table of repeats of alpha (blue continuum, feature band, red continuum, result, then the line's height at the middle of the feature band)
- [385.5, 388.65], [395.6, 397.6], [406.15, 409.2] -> 0.47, 15.6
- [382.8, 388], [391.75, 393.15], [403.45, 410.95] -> 0.35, 13.8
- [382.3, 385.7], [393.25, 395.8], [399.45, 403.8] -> 0.31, 16.3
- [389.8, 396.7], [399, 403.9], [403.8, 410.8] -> -0.21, 16.9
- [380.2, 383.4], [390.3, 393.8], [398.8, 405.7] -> 0.31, 15.7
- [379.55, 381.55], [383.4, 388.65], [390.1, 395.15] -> 0.08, 12.1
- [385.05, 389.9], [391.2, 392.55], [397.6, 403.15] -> 0.08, 14.6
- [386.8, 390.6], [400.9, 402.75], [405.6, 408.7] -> -0.18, 17.7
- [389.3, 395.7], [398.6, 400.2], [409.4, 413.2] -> -0.24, 15.2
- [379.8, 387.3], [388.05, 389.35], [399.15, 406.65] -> 0.15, 13.5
